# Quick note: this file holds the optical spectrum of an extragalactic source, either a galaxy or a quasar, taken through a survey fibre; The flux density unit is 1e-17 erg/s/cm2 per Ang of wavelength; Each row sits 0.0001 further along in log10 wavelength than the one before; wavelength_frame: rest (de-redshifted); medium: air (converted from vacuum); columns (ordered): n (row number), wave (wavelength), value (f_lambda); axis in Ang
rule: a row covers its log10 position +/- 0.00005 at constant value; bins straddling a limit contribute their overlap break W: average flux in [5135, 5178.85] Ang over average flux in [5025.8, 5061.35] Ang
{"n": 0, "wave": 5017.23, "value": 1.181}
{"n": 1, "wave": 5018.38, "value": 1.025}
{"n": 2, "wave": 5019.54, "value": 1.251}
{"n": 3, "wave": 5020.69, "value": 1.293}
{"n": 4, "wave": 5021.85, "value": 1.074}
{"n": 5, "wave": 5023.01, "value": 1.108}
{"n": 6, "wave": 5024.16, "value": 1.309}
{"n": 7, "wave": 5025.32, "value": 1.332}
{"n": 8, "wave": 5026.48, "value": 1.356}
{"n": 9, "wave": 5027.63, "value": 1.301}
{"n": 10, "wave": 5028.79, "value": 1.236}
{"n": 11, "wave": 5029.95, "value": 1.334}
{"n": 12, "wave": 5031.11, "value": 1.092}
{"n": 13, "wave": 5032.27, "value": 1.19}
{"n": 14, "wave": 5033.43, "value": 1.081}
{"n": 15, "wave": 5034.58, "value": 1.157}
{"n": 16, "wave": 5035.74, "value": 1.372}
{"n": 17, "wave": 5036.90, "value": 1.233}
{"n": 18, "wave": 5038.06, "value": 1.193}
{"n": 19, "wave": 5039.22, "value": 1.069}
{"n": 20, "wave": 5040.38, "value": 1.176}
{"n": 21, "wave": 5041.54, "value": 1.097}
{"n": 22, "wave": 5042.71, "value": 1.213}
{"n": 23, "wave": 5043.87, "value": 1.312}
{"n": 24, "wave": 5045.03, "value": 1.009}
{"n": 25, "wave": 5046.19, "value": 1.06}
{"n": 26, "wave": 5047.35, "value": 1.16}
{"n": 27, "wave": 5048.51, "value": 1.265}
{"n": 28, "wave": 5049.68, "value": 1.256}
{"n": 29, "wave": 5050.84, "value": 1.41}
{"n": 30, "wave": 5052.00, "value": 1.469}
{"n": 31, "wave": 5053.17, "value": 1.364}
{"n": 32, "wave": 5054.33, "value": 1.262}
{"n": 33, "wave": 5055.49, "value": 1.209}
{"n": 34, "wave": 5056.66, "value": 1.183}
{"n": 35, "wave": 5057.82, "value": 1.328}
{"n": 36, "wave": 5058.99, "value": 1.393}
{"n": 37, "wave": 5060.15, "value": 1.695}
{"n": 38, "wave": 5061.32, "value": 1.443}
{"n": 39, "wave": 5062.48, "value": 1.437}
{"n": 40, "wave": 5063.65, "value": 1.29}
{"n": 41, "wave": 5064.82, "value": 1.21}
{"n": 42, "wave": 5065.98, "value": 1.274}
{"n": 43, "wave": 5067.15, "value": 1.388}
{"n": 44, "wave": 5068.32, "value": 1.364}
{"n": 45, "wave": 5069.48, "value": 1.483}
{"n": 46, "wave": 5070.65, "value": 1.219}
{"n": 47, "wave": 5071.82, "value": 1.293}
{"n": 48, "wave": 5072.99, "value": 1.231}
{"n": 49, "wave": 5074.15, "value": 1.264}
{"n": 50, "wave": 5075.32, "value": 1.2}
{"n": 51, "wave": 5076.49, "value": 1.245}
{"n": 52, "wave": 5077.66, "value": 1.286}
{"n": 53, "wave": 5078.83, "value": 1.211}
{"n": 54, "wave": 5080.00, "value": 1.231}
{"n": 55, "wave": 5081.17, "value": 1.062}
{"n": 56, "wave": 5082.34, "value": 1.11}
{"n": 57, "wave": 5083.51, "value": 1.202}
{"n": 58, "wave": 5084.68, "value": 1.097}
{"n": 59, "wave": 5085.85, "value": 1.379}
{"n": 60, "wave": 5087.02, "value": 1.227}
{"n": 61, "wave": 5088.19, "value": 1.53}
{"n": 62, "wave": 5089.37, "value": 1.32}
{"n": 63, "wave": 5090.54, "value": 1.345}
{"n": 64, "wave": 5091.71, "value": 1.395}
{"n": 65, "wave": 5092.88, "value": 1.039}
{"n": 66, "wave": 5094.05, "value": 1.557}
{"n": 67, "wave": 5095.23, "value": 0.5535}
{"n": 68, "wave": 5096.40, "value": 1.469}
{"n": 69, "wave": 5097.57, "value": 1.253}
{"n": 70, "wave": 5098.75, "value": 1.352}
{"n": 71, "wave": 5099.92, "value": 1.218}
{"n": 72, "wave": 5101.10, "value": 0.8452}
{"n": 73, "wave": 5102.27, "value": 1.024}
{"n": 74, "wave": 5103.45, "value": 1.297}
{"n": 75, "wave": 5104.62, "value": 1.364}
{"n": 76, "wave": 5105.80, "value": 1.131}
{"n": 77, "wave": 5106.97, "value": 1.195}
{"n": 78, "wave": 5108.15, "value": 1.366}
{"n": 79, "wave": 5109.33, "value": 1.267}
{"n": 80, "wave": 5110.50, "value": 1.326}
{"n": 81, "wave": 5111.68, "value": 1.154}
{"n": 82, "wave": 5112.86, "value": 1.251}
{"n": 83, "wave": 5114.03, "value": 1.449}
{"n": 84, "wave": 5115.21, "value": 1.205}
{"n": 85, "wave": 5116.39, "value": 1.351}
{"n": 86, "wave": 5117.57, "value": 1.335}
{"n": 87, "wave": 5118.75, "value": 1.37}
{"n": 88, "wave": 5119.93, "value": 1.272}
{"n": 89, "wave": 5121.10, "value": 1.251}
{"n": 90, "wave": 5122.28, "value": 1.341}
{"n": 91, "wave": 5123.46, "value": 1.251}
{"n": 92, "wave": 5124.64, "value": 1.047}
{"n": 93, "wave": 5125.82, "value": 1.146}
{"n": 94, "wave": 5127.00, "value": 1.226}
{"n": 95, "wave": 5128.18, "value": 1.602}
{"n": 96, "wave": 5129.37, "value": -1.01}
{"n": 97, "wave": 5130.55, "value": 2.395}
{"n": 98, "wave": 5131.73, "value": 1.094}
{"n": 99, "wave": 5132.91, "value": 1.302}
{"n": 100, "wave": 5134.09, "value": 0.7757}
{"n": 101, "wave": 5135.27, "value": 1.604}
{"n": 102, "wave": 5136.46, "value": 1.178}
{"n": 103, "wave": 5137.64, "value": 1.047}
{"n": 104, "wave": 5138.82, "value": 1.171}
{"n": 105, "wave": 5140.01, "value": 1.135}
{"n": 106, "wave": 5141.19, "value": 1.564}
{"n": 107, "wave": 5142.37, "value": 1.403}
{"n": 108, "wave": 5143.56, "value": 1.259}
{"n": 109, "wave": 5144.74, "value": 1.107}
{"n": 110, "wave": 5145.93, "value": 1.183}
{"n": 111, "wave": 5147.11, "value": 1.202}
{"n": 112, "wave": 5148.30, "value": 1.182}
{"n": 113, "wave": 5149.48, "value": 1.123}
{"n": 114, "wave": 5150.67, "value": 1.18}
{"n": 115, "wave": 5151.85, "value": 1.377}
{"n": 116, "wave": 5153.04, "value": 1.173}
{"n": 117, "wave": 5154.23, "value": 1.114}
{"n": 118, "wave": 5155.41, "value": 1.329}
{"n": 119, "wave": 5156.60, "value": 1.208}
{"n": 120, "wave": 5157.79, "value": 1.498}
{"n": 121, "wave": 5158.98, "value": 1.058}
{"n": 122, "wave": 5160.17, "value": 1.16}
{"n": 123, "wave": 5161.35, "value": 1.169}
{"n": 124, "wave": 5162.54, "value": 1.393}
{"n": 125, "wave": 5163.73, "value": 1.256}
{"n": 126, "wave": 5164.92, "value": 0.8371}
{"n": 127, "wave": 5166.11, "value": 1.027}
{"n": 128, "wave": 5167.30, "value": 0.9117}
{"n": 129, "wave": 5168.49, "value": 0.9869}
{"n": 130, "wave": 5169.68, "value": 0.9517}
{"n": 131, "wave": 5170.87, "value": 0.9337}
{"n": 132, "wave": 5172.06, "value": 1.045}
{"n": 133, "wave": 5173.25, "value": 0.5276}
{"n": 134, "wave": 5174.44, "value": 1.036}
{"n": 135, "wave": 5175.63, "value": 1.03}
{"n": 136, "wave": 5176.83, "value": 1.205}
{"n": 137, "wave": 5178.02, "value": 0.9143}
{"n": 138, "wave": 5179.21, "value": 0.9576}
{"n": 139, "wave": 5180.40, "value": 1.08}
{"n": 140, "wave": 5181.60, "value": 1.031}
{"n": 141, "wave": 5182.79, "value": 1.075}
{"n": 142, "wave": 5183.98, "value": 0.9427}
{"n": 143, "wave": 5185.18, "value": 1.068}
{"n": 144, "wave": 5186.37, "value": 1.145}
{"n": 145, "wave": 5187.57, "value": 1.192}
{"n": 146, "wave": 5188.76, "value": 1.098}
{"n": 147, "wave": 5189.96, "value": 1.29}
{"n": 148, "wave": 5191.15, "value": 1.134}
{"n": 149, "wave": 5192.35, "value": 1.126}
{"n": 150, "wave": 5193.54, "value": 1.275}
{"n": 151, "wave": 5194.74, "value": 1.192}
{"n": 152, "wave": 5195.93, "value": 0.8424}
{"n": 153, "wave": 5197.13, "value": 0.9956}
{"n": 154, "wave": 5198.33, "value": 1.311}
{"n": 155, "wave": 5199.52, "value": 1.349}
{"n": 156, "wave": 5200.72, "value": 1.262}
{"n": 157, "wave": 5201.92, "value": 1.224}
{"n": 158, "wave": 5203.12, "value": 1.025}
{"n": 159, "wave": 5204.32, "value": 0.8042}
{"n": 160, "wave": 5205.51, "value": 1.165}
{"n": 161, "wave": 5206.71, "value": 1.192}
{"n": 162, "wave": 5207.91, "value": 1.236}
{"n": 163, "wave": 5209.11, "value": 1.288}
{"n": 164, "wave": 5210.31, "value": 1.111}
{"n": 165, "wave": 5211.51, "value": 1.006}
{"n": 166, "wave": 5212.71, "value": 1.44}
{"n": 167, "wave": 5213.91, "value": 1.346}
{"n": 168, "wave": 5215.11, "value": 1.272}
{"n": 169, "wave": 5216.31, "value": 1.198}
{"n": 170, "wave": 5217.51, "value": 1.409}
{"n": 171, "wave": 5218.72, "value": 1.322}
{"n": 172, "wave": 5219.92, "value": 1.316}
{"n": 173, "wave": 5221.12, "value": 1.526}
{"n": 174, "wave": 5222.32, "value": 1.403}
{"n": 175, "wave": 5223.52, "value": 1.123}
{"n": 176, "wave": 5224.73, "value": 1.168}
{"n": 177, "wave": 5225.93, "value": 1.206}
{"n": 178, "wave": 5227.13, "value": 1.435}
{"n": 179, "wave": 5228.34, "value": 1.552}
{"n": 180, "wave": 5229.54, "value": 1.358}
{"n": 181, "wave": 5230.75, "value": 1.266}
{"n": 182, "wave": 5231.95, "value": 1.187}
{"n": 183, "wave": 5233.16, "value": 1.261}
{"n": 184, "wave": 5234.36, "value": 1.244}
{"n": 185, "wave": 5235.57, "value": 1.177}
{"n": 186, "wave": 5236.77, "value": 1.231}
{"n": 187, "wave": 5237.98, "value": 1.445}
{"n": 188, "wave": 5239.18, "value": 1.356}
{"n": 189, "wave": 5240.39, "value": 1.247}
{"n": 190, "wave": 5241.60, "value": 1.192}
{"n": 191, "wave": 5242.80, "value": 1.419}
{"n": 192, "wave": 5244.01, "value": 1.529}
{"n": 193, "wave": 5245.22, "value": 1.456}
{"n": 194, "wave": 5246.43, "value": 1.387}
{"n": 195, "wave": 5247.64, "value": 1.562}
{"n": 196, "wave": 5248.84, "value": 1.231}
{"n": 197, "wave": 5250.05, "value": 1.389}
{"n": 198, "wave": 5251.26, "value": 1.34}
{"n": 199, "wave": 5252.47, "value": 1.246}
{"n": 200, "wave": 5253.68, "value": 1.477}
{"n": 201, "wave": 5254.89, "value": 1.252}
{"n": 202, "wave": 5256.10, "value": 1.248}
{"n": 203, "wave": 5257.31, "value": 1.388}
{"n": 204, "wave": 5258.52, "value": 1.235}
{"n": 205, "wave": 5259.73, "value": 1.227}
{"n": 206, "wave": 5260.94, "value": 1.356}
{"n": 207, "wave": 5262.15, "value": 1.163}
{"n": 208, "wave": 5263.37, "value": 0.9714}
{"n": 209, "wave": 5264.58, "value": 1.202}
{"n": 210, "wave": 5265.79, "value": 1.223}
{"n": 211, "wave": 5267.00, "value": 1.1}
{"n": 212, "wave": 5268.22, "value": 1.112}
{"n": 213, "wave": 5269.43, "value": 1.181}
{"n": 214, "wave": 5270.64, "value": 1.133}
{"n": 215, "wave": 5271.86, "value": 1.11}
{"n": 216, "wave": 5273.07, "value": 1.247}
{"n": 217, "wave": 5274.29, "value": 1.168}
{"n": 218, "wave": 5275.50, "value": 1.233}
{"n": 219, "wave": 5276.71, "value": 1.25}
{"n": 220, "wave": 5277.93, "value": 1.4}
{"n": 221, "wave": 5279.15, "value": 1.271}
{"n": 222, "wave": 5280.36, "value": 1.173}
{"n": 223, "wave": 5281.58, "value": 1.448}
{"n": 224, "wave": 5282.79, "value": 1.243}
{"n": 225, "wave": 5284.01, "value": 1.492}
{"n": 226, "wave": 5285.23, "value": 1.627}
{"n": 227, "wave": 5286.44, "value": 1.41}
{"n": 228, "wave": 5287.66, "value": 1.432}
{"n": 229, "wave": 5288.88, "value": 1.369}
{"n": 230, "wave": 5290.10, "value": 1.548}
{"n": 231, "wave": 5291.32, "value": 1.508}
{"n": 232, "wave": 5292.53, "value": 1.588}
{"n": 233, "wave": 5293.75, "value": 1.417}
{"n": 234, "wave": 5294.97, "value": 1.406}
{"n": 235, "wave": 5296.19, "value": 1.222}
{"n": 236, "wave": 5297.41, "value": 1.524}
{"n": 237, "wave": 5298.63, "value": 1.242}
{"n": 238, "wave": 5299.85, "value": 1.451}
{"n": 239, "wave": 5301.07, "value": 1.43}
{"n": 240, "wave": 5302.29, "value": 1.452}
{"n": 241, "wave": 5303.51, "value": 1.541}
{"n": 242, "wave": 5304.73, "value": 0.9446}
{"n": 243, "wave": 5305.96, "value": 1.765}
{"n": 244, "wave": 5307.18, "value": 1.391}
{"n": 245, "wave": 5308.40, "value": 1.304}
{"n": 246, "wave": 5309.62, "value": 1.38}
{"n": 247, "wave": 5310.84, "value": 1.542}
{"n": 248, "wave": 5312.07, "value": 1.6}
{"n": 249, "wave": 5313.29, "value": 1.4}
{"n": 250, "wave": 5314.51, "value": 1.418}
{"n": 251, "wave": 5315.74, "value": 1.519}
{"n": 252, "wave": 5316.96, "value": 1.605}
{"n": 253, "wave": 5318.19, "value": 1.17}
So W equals 0.9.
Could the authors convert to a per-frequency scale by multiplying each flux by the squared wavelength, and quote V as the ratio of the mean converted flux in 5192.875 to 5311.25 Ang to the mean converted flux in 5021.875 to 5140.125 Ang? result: 1.12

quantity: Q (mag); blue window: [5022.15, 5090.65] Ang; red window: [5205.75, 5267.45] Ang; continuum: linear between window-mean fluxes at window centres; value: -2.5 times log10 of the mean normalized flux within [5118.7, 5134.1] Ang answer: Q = 0.108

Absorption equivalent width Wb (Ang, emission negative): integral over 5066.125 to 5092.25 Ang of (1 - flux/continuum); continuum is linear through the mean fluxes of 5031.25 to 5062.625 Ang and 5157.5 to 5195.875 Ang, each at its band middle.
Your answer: -1.4 Ang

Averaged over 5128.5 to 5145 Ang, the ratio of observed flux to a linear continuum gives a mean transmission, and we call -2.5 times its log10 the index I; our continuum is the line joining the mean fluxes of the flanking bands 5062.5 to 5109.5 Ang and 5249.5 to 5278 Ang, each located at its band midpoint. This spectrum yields 0.081 mag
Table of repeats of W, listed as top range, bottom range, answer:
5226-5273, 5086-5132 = 1.05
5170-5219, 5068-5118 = 0.90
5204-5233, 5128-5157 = 1.07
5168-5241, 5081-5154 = 0.96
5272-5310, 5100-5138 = 1.15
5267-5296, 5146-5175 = 1.20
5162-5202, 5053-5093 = 0.83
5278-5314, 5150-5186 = 1.31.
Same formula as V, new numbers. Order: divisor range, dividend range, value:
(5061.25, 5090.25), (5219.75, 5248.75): 1.11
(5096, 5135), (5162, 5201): 0.91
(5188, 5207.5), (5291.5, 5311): 1.28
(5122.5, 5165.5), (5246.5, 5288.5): 1.13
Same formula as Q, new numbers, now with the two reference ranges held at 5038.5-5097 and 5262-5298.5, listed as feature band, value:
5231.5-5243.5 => 0.02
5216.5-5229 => -0.04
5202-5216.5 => 0.10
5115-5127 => 0.02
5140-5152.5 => 0.02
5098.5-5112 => 0.06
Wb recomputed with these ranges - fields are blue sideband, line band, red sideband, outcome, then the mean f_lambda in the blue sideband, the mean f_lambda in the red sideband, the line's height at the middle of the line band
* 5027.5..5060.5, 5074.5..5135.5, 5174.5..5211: -1.5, 1.24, 1.12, 1.19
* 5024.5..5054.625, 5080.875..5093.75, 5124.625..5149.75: -0.6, 1.23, 1.17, 1.2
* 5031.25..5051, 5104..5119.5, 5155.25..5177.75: -2.3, 1.18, 1.07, 1.12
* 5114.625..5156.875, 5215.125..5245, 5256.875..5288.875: -1.7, 1.21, 1.26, 1.25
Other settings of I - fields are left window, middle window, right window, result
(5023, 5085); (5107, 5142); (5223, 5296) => 0.04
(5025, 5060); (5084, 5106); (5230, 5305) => 0.02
